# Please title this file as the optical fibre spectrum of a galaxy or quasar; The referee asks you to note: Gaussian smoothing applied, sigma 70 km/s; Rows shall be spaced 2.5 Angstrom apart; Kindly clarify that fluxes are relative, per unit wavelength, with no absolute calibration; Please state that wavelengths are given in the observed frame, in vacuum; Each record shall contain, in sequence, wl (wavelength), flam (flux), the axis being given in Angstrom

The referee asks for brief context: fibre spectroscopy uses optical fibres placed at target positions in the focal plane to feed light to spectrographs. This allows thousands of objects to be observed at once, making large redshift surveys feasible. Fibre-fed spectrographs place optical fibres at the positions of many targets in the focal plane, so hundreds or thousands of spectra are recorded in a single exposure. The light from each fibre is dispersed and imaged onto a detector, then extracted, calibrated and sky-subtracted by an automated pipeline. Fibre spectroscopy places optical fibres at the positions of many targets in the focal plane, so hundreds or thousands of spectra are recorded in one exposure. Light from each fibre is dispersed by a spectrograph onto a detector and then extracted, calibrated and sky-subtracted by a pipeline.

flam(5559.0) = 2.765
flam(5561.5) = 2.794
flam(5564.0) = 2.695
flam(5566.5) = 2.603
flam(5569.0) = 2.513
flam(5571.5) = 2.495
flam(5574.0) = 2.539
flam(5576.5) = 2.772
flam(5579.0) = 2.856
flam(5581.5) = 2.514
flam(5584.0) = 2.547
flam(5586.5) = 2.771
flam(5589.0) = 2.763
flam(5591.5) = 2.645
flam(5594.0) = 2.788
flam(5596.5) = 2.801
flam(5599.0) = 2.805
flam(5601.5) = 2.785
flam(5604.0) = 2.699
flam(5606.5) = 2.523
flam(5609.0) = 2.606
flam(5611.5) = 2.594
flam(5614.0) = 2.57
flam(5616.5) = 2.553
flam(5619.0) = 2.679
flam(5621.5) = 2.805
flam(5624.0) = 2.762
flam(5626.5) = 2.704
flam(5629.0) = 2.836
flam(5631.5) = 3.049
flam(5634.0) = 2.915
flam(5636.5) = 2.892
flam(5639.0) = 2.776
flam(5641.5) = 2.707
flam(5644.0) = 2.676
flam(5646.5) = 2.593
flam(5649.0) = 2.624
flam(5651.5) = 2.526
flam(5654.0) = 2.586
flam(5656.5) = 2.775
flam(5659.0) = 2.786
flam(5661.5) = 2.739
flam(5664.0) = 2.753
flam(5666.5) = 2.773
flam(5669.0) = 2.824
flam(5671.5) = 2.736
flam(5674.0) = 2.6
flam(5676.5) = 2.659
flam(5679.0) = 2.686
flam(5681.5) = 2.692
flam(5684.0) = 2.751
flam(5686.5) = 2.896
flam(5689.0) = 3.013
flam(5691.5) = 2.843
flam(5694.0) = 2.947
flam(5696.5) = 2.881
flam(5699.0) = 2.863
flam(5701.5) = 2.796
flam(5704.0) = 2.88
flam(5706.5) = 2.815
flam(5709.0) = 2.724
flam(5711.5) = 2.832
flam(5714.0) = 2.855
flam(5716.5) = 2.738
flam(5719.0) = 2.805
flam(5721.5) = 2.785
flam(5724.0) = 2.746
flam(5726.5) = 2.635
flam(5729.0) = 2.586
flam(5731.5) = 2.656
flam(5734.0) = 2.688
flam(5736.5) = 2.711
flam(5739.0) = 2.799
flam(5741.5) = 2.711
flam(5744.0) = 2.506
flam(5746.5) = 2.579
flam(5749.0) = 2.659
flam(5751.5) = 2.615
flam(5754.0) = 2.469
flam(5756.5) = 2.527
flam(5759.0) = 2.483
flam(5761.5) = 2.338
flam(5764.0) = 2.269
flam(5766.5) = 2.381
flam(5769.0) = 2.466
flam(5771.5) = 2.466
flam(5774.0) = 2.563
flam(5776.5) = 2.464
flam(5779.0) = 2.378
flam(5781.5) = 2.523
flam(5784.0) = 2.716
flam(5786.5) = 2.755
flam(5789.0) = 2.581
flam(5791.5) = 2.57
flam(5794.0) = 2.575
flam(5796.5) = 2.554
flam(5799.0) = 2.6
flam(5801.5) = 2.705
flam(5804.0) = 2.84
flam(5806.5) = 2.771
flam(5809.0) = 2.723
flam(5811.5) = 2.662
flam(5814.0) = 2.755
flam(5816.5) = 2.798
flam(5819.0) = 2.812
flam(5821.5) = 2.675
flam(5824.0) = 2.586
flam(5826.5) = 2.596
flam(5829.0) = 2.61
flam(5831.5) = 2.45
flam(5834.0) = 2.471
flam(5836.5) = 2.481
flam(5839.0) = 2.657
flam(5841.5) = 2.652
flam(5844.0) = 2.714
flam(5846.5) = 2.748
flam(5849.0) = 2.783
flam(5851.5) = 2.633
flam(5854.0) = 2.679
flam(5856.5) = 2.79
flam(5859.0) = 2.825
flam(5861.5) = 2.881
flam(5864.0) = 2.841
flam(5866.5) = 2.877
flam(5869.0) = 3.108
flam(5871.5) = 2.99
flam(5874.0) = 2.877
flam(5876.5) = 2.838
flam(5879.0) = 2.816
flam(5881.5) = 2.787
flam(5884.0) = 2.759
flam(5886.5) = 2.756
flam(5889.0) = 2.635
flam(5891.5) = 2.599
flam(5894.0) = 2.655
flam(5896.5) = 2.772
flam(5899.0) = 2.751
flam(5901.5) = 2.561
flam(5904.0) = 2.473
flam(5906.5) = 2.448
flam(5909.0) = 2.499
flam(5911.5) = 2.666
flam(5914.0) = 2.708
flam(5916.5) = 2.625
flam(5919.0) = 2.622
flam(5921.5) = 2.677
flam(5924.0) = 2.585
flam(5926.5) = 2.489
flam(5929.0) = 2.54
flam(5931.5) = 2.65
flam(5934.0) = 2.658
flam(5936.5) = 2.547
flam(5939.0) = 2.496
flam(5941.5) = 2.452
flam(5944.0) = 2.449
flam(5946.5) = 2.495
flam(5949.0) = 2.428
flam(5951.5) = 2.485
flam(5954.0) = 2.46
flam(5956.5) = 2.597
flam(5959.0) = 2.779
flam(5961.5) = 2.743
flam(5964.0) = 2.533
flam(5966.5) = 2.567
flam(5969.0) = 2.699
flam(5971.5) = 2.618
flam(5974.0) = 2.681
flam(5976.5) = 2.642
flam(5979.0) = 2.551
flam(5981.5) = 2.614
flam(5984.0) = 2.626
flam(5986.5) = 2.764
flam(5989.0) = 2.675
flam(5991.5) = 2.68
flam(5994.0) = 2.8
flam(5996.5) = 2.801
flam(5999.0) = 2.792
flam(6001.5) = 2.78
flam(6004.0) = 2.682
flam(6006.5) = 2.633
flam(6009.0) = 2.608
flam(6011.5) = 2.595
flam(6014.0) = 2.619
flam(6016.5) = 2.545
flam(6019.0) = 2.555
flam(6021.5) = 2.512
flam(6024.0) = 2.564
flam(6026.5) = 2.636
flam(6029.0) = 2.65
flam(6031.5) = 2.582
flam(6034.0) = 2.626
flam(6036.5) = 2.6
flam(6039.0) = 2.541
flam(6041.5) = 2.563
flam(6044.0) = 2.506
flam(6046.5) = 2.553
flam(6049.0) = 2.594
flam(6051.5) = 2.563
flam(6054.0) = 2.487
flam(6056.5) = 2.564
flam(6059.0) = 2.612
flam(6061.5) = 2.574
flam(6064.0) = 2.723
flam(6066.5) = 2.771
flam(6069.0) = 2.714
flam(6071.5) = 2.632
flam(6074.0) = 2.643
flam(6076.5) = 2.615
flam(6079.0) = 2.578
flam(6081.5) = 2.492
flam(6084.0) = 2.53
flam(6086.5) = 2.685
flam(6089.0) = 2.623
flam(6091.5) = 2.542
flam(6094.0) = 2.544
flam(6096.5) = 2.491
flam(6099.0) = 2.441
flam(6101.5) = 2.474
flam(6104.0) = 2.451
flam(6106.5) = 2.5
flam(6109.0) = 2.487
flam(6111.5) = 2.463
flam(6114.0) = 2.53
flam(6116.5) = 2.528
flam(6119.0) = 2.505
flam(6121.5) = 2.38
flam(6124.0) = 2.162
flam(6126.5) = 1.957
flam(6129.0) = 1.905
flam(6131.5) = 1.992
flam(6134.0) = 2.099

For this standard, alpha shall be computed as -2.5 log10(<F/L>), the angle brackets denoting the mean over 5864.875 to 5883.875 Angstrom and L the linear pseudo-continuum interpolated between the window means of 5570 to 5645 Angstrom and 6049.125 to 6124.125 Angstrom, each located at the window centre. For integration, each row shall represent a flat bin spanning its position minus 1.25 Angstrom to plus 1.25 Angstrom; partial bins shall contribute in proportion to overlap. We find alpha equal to -0.11 mag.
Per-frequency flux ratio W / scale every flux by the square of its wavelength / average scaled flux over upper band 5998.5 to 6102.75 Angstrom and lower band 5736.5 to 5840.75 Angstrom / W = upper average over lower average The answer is 1.09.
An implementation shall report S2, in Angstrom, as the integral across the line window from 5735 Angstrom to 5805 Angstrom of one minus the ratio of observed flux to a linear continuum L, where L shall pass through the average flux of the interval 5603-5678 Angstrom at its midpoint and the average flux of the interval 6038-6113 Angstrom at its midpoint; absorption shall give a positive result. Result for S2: 2.7 Angstrom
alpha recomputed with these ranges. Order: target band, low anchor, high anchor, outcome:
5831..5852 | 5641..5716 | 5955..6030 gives 0.03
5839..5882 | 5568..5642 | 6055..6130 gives -0.08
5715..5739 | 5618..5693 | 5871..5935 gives 0.01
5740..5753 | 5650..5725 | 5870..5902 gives 0.06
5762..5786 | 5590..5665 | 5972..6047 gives 0.09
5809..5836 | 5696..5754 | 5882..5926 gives 0.01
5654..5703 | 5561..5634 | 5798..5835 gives -0.04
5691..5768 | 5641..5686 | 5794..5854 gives 0.00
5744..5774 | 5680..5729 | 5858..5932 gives 0.12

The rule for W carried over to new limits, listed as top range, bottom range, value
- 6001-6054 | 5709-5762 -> 1.08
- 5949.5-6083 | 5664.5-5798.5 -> 1.08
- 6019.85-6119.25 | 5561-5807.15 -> 1.09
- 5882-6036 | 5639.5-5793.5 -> 1.07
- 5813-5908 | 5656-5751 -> 1.04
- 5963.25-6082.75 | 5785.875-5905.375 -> 1.03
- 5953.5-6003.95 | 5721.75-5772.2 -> 1.13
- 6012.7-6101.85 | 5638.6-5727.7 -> 1.06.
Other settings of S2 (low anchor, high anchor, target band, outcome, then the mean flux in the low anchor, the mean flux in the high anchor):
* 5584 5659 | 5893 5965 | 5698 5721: -1.15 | 2.72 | 2.58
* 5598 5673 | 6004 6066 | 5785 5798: 0.29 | 2.72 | 2.59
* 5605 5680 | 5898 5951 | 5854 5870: -1.69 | 2.71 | 2.56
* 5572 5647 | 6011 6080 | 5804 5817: -0.42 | 2.72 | 2.6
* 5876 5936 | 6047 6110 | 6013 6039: 0.09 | 2.65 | 2.57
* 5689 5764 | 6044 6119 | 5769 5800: 1.42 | 2.7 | 2.56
